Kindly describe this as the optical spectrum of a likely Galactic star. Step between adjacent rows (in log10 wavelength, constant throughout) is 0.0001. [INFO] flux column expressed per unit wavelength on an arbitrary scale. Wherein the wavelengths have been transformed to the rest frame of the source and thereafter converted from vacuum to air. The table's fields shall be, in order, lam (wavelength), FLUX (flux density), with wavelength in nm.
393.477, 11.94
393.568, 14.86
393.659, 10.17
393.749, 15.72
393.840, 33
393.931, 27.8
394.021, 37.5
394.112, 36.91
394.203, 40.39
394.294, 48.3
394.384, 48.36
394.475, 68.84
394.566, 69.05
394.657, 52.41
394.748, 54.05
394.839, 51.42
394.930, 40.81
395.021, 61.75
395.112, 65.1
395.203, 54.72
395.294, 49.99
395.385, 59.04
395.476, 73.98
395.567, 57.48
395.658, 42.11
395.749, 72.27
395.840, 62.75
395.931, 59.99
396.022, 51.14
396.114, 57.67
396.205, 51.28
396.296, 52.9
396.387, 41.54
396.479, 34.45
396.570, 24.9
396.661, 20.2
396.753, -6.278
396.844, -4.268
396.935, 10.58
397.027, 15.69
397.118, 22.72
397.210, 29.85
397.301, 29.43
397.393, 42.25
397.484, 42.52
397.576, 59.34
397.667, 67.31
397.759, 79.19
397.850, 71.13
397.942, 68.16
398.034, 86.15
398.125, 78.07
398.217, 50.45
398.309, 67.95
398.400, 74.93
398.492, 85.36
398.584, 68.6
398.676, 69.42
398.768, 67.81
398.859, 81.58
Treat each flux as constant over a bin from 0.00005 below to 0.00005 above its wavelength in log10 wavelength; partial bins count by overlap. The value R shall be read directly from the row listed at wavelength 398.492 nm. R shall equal 85.36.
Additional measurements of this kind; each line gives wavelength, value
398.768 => 67.81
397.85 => 71.13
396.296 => 52.9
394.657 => 52.41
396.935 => 10.58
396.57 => 24.9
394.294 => 48.3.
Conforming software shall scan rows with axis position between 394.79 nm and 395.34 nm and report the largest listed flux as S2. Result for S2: 65.1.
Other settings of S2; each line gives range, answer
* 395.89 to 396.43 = 59.99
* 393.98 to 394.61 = 69.05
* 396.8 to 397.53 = 42.52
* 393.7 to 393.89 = 33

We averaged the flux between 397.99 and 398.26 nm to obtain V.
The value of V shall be 71.8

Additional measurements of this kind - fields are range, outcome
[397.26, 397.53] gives 38.2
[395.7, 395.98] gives 64.7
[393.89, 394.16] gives 34.3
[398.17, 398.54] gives 69.6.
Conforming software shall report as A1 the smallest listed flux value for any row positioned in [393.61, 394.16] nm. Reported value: 10.17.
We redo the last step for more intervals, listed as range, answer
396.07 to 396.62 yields 24.9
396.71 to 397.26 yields -6.278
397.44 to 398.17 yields 42.52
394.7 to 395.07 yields 40.81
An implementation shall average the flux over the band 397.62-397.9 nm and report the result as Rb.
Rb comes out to 72.5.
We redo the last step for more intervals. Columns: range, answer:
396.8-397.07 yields 7.32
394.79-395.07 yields 51.5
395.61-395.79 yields 56.9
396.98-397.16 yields 19.1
